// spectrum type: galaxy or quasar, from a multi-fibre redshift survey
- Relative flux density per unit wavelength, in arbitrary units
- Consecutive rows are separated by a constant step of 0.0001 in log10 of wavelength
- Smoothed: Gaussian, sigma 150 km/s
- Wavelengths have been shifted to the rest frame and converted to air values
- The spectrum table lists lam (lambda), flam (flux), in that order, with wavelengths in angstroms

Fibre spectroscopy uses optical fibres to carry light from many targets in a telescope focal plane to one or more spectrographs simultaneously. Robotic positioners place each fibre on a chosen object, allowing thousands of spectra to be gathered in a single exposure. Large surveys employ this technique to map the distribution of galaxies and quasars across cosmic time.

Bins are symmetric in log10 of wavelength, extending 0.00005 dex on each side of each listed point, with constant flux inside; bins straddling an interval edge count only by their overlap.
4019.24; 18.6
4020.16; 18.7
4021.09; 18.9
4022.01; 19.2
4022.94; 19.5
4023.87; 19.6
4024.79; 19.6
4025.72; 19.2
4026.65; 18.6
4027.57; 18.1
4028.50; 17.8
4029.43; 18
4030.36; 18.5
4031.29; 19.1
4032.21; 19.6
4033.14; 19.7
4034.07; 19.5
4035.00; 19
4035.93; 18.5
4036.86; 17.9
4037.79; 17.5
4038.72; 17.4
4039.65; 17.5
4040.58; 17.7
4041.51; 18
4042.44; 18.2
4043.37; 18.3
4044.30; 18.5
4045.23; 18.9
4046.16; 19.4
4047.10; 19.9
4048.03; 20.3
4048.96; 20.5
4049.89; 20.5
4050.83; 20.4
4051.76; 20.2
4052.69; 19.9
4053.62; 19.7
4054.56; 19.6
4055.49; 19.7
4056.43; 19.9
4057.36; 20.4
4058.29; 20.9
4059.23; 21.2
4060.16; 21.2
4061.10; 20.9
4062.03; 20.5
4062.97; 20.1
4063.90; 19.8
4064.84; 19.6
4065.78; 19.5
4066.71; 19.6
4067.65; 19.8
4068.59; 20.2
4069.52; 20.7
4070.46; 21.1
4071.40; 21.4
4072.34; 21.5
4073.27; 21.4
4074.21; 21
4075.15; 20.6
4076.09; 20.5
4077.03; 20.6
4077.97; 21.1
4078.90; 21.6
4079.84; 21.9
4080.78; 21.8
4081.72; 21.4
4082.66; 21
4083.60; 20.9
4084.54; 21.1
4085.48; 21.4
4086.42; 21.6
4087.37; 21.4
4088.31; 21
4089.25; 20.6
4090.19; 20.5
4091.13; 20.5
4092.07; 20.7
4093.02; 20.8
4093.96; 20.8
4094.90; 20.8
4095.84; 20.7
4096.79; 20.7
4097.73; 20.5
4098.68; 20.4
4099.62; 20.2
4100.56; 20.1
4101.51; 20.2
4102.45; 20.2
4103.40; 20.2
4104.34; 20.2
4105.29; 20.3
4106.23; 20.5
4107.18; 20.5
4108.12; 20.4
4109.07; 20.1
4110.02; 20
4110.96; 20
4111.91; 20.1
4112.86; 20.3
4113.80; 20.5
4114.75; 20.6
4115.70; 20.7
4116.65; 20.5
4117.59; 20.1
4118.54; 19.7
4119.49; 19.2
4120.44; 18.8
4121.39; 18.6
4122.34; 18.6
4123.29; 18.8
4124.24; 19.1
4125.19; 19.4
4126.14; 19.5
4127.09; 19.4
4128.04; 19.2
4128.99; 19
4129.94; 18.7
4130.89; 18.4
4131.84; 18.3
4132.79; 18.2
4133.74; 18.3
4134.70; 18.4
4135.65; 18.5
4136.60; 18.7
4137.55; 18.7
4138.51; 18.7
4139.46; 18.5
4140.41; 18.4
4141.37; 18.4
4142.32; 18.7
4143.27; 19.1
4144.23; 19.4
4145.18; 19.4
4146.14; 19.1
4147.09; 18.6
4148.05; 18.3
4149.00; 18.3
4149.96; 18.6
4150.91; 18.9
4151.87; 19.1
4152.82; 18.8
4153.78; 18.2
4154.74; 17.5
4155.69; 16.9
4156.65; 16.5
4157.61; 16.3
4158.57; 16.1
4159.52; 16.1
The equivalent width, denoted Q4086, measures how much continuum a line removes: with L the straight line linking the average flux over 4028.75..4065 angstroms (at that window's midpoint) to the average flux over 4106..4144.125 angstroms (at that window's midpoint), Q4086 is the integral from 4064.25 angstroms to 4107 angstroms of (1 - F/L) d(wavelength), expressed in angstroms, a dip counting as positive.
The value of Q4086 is -3.1 angstroms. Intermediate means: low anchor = 19.4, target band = 20.7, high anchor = 19.3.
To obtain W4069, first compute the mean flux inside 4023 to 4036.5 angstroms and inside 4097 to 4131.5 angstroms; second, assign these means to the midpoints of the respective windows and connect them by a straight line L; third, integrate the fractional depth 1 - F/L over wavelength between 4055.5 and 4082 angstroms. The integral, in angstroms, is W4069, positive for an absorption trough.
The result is -1.88 angstroms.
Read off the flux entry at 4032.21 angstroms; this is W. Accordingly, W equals 19.6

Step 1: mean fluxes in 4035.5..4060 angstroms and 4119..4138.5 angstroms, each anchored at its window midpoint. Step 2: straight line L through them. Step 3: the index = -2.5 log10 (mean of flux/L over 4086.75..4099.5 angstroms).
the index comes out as -0.09 mag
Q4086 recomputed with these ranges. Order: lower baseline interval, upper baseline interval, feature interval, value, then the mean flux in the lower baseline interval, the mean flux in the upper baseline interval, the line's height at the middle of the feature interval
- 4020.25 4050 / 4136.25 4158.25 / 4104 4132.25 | -1.77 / 18.8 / 18.4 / 18.5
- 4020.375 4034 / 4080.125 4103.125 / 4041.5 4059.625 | -0.11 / 19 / 20.8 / 19.6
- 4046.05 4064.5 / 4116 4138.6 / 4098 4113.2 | -0.69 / 20.3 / 19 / 19.4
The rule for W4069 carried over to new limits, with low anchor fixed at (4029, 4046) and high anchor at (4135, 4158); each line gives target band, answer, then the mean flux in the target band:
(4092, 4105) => -1.4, 20.4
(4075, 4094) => -2.7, 21.1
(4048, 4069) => -2.0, 20.2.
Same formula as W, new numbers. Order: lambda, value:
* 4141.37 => 18.4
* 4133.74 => 18.3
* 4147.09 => 18.6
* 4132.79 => 18.2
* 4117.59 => 20.1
